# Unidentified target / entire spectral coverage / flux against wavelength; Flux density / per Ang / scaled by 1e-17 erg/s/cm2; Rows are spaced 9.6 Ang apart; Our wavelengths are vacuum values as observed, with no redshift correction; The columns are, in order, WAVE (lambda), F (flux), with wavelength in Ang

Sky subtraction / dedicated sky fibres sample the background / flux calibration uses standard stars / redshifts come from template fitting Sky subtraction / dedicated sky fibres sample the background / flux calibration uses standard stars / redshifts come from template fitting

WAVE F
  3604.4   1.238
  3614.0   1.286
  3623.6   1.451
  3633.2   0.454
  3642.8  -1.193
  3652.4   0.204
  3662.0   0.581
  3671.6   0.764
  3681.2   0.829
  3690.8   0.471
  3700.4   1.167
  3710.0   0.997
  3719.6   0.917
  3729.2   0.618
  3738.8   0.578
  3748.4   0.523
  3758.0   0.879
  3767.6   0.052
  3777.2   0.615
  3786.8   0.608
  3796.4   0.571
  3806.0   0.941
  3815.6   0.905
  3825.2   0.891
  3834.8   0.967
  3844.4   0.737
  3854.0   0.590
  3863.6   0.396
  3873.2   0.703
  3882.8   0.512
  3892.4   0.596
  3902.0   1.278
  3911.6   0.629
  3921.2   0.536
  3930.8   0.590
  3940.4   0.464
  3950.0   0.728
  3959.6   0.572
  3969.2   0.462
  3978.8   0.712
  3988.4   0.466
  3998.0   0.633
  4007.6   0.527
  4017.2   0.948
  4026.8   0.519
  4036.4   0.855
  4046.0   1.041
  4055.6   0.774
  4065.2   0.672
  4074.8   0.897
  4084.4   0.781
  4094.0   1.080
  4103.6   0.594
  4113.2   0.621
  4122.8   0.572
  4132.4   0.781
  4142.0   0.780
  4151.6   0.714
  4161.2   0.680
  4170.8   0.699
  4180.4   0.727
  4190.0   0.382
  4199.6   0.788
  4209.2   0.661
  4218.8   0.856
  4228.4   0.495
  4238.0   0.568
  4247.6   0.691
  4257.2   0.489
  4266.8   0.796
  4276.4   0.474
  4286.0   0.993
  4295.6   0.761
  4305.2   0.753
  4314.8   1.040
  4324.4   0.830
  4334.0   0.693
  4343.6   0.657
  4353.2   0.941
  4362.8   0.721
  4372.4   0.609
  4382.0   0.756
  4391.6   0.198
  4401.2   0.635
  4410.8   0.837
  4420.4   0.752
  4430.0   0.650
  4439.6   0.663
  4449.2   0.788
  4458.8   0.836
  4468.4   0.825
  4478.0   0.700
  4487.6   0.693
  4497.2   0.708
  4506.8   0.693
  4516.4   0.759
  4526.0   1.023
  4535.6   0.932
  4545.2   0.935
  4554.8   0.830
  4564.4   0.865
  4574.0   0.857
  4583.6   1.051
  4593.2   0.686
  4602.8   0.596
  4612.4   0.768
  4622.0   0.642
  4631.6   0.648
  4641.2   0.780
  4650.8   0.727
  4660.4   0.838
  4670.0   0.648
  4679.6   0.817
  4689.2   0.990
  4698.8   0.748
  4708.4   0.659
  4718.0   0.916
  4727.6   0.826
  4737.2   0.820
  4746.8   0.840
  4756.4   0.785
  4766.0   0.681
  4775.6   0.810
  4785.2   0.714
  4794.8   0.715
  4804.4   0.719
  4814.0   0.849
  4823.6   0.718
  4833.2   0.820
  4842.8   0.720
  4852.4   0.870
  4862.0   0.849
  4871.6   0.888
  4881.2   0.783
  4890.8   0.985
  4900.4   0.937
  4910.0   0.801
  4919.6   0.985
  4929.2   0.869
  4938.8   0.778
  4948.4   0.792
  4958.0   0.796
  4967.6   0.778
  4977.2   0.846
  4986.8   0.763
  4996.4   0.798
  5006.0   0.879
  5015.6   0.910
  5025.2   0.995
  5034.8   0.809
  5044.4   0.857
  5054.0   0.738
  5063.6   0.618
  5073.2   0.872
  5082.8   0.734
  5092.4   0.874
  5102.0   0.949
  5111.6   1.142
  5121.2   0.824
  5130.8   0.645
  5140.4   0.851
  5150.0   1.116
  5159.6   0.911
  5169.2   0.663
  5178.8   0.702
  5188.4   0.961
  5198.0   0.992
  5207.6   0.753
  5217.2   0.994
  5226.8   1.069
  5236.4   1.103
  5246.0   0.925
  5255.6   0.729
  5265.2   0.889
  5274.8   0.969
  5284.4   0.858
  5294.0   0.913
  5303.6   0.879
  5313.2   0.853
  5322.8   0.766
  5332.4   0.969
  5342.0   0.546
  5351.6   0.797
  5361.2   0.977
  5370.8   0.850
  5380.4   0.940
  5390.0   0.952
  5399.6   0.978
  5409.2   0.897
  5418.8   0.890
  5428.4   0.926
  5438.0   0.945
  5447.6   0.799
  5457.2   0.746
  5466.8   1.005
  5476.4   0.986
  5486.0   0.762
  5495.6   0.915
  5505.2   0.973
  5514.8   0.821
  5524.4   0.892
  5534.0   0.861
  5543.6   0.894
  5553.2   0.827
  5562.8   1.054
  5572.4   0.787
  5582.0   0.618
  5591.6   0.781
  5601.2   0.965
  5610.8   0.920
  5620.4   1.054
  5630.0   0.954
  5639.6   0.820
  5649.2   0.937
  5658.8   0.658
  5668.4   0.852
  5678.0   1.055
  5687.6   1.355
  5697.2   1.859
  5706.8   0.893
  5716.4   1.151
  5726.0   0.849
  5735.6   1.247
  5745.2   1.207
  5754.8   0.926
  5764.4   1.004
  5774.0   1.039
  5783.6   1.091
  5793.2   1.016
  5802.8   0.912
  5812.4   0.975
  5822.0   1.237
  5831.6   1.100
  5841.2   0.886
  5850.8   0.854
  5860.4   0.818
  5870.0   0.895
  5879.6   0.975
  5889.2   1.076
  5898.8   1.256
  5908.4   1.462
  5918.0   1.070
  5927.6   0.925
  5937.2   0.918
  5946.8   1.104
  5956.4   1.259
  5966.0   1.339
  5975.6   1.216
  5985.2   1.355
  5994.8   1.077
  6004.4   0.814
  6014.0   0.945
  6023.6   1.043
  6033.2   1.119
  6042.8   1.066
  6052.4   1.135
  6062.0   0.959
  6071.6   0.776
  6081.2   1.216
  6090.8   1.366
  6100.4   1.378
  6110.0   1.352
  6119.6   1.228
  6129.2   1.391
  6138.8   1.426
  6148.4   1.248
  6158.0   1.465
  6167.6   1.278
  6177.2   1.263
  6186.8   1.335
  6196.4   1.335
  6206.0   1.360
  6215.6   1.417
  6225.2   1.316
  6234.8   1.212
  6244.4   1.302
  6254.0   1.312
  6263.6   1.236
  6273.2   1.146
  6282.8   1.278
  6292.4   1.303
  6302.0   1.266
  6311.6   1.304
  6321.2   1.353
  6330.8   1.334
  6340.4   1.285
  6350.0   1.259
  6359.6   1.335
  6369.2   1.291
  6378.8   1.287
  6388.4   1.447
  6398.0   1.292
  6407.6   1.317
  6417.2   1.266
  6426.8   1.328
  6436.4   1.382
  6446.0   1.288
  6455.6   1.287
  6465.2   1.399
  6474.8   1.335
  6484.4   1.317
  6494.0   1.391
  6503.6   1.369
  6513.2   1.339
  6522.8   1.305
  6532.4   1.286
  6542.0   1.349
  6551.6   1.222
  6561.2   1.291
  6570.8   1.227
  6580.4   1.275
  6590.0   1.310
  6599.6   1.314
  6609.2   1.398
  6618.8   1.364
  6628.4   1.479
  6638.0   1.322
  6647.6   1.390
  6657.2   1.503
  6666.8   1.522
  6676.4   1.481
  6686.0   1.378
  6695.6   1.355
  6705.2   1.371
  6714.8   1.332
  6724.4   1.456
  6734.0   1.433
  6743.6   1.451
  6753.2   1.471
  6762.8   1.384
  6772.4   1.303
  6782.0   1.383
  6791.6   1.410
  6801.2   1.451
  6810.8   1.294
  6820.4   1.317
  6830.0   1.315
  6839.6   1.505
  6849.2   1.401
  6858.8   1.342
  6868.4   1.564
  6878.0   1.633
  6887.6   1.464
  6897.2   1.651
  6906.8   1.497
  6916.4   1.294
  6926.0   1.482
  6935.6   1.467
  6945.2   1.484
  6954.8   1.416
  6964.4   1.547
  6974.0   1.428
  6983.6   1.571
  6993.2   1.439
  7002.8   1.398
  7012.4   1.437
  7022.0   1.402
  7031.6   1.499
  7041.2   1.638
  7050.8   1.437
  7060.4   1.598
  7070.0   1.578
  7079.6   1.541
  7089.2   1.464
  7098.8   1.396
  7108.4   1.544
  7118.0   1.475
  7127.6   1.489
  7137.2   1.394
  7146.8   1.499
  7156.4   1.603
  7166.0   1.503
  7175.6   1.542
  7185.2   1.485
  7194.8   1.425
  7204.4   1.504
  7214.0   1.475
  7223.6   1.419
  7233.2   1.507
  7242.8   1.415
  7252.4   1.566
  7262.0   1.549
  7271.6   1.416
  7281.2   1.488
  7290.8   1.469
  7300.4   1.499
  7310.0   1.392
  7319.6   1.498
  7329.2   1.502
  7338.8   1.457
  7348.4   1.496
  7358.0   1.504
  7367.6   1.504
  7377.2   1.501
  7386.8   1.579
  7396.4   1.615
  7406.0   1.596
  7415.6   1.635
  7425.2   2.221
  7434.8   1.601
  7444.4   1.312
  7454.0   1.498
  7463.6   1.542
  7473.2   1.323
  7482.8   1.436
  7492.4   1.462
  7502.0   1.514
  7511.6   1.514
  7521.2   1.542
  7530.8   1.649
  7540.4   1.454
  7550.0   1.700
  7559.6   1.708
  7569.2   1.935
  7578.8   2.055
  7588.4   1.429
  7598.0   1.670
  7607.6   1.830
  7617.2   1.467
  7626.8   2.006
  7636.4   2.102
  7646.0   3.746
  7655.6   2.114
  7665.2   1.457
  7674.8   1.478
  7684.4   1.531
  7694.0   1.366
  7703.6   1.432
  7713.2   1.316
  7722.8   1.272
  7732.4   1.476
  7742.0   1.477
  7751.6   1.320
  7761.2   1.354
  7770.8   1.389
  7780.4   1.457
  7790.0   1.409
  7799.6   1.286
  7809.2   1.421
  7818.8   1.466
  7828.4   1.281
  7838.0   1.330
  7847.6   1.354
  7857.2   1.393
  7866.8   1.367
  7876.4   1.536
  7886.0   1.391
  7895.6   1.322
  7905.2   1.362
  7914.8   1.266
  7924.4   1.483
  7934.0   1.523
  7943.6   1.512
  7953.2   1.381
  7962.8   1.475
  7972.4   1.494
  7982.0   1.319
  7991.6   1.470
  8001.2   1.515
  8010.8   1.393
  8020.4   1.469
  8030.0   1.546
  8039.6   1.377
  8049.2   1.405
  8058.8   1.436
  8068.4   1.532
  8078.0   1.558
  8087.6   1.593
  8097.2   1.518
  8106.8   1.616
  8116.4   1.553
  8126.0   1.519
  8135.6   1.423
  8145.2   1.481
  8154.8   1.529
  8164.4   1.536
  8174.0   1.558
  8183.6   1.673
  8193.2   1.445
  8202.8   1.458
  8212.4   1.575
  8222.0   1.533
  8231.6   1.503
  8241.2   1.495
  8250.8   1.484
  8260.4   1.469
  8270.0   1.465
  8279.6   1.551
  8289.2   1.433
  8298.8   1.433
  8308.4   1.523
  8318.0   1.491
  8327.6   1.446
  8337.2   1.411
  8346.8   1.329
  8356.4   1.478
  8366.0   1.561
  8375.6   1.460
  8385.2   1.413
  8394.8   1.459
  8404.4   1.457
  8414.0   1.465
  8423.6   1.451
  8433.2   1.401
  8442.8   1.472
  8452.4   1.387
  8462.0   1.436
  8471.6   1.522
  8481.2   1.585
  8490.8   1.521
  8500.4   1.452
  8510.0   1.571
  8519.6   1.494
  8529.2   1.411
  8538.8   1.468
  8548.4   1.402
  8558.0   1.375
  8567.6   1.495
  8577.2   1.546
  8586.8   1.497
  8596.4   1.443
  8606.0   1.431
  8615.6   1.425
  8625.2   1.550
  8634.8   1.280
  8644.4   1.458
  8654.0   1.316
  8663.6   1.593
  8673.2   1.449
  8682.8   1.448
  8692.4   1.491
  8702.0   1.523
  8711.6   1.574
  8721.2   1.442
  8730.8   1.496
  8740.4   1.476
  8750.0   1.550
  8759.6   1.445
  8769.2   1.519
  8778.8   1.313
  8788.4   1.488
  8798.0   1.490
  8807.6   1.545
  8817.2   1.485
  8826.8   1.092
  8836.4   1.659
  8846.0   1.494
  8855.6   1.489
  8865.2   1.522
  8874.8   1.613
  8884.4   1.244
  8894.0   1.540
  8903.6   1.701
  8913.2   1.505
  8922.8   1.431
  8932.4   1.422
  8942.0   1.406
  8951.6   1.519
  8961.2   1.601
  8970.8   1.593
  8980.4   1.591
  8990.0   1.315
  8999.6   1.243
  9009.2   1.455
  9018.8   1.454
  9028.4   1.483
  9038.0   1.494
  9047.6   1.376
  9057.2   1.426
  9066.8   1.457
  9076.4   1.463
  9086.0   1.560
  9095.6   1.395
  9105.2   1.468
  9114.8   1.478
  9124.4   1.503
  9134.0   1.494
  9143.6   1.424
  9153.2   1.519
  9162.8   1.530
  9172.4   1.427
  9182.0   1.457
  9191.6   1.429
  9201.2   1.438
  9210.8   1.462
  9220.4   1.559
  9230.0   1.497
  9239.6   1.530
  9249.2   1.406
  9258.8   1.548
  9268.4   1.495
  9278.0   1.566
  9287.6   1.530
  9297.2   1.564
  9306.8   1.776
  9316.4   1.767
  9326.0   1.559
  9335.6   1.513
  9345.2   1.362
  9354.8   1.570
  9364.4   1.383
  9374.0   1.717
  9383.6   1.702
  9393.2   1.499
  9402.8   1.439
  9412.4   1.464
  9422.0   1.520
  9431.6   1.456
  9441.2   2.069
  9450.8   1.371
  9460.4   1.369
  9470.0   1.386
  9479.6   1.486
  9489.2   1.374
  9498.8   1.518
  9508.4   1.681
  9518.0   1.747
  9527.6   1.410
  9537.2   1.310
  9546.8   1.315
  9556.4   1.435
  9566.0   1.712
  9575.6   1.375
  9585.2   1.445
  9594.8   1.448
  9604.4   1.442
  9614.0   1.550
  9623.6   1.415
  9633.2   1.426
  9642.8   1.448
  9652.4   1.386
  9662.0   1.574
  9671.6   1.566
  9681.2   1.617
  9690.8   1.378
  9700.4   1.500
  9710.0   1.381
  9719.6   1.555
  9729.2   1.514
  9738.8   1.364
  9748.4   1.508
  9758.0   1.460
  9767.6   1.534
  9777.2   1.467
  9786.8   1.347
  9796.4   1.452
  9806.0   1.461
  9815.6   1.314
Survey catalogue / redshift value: 0.53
